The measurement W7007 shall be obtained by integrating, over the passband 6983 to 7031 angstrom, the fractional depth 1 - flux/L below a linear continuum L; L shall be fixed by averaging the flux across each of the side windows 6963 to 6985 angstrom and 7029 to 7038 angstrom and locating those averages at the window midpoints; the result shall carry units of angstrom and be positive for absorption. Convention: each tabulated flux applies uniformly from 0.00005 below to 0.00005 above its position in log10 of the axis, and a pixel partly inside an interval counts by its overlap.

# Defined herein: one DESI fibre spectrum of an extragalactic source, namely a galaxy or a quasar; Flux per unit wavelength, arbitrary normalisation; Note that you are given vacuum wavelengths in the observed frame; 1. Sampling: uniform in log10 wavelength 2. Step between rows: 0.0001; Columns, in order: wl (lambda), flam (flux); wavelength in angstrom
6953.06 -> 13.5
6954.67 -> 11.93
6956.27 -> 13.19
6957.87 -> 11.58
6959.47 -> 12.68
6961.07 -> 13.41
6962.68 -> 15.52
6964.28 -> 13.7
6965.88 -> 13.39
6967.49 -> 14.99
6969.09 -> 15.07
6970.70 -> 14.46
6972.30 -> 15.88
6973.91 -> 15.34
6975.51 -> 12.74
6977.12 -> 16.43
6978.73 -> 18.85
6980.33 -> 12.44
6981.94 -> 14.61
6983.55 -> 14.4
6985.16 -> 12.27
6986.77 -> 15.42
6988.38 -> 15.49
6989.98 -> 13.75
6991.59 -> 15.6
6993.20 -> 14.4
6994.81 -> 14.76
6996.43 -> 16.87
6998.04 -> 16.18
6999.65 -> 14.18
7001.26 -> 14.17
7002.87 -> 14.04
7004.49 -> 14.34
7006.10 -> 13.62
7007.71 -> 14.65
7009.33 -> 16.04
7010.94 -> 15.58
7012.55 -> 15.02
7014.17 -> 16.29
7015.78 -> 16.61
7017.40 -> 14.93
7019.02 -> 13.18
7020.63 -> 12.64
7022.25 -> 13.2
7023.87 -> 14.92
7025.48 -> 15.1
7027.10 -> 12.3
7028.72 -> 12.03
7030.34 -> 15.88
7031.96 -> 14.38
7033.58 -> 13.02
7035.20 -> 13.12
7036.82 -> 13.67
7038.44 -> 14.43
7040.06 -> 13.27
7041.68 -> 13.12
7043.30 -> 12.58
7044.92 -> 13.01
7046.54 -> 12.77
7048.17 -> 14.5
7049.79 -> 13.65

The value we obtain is -1.1 angstrom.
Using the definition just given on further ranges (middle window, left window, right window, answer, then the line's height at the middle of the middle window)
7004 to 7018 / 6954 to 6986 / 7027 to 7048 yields -1.6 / 13.7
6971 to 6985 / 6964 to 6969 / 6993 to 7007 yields -0.5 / 14.4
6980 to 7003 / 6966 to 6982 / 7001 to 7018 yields 0.6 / 15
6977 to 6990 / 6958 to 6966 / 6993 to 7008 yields -0.6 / 14.2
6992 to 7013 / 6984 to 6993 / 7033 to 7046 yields -1.1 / 14.2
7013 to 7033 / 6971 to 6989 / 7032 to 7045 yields -0.8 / 13.8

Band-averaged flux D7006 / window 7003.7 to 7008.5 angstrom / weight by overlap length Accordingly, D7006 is 14.2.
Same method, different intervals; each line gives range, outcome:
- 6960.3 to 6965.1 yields 14.2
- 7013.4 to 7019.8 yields 15.2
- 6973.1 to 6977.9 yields 14.8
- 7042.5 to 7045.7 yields 12.8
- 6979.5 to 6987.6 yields 13.9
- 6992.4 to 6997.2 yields 15.3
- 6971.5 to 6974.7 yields 15.6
